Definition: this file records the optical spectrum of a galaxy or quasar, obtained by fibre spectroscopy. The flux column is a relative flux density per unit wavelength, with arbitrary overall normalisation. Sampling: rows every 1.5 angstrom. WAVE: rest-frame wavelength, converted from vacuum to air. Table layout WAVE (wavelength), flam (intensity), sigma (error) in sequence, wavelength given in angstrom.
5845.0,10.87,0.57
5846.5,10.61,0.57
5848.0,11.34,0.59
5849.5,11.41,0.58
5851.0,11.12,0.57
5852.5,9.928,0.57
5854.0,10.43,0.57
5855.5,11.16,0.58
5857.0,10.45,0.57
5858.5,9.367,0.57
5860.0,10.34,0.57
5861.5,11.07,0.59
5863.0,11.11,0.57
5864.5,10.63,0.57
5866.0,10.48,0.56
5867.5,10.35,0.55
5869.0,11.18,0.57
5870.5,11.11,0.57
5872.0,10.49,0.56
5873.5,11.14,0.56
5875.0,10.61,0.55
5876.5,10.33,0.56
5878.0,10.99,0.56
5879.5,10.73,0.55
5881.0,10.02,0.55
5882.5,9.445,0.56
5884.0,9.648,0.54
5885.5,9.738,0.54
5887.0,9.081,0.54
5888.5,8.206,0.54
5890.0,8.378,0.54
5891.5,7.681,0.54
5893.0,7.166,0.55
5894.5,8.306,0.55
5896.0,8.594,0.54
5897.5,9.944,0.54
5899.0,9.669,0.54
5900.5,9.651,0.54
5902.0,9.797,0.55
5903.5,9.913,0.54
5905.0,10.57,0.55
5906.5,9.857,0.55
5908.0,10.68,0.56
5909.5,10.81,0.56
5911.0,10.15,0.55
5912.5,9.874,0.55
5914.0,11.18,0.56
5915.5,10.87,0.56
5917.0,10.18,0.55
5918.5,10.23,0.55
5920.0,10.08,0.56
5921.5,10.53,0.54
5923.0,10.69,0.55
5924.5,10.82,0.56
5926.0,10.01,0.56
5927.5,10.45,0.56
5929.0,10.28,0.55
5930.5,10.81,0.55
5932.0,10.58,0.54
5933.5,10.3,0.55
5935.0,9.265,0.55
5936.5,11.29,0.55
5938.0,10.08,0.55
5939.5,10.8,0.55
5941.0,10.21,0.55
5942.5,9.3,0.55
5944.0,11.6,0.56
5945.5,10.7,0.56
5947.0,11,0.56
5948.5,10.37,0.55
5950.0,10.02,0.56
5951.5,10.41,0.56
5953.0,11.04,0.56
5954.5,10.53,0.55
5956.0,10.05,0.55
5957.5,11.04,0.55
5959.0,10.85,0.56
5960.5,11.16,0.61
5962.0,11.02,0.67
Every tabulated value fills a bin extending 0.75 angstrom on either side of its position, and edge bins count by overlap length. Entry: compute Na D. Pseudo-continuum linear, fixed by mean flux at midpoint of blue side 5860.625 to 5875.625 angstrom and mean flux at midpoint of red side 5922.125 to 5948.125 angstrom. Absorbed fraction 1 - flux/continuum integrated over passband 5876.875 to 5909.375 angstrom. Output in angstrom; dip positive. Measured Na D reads 3.7 angstrom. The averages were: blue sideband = 10.8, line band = 9.47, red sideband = 10.5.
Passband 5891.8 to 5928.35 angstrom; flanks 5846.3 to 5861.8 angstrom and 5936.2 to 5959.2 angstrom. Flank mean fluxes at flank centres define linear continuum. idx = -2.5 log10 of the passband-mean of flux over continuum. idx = 0.07 mag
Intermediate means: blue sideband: 10.6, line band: 9.97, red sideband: 10.6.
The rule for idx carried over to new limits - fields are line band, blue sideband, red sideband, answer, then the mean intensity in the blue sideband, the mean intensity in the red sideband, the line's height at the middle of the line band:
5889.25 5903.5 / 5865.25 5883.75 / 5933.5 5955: 0.19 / 10.5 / 10.5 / 10.5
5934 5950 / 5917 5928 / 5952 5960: 0.01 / 10.4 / 10.7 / 10.6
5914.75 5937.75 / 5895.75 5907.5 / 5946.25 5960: -0.02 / 9.82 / 10.6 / 10.2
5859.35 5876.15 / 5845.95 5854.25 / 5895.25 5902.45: -0.04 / 10.8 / 9.52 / 10.4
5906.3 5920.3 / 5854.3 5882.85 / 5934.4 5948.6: 0.01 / 10.6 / 10.5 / 10.5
